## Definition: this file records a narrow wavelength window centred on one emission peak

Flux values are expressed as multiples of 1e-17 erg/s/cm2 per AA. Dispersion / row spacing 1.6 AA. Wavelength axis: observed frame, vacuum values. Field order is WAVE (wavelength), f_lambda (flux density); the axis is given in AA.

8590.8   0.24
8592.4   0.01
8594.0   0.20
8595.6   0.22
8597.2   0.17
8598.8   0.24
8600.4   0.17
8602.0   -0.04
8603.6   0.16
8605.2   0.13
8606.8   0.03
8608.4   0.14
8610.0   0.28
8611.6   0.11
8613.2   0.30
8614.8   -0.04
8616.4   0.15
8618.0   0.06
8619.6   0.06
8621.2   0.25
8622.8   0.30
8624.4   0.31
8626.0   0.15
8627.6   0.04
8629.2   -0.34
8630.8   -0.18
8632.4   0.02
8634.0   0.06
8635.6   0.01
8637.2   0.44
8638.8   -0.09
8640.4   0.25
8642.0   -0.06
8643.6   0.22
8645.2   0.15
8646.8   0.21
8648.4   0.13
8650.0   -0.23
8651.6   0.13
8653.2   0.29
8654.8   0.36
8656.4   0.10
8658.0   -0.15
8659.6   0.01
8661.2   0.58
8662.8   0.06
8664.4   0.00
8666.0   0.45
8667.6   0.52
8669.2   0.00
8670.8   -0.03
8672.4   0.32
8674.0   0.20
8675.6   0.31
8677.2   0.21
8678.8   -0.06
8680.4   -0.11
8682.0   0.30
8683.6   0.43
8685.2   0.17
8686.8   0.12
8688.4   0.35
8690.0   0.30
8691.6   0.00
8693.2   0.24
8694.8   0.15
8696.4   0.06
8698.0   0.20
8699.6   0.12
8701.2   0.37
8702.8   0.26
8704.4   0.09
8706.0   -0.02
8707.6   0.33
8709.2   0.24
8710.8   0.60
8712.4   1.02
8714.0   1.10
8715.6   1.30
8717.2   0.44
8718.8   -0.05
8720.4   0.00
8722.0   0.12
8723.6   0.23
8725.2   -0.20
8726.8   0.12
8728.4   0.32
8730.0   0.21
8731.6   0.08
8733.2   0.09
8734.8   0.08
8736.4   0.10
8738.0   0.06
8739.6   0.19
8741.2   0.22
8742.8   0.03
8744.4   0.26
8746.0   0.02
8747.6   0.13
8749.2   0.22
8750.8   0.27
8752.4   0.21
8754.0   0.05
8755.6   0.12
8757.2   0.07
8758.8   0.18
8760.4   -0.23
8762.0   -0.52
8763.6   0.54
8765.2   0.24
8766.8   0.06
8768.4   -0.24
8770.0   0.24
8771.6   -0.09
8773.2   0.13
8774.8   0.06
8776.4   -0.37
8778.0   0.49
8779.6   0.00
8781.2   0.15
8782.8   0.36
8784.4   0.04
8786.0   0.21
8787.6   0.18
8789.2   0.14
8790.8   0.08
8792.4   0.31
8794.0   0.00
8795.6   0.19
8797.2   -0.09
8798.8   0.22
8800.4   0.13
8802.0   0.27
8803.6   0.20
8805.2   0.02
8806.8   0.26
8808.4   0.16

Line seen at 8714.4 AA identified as H-beta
